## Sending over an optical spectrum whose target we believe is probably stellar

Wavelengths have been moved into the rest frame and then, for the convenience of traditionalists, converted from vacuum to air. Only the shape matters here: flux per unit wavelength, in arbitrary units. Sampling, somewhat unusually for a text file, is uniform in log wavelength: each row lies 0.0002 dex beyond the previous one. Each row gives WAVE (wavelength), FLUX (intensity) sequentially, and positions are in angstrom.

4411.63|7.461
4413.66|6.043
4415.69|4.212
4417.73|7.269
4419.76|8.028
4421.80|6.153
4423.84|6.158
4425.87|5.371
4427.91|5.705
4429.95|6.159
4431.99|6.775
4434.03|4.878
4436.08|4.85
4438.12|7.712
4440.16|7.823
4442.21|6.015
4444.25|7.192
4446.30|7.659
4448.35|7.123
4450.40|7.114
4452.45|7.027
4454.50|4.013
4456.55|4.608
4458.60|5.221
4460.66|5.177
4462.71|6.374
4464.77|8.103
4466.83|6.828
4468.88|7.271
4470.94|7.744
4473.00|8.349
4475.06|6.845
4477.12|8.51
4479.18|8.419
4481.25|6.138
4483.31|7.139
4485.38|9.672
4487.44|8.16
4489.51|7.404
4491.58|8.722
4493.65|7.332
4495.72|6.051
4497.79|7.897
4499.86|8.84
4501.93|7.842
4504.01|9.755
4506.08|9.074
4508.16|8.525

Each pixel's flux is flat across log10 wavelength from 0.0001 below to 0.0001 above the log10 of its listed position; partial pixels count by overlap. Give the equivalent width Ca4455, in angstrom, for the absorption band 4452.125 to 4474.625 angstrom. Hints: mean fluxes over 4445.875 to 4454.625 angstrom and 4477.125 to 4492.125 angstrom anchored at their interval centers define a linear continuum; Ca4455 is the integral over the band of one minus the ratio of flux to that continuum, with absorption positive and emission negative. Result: 2.6 angstrom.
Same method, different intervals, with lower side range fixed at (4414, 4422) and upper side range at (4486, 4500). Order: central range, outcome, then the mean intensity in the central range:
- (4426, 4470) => 3.81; 6.35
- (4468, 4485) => -0.39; 7.63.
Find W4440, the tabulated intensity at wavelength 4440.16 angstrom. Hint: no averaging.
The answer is 7.823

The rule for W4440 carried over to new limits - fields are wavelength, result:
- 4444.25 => 7.192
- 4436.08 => 4.85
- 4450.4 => 7.114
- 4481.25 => 6.138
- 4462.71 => 6.374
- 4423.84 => 6.158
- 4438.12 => 7.712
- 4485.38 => 9.672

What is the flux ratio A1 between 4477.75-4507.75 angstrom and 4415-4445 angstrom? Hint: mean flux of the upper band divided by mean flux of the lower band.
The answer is 1.3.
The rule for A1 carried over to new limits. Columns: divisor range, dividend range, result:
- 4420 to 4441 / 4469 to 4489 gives 1.26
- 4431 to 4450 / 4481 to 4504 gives 1.18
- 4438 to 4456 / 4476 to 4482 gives 1.15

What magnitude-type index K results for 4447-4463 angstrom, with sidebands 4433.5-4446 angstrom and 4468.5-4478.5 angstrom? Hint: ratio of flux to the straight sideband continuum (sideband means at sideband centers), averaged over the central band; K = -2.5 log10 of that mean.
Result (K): 0.21 mag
